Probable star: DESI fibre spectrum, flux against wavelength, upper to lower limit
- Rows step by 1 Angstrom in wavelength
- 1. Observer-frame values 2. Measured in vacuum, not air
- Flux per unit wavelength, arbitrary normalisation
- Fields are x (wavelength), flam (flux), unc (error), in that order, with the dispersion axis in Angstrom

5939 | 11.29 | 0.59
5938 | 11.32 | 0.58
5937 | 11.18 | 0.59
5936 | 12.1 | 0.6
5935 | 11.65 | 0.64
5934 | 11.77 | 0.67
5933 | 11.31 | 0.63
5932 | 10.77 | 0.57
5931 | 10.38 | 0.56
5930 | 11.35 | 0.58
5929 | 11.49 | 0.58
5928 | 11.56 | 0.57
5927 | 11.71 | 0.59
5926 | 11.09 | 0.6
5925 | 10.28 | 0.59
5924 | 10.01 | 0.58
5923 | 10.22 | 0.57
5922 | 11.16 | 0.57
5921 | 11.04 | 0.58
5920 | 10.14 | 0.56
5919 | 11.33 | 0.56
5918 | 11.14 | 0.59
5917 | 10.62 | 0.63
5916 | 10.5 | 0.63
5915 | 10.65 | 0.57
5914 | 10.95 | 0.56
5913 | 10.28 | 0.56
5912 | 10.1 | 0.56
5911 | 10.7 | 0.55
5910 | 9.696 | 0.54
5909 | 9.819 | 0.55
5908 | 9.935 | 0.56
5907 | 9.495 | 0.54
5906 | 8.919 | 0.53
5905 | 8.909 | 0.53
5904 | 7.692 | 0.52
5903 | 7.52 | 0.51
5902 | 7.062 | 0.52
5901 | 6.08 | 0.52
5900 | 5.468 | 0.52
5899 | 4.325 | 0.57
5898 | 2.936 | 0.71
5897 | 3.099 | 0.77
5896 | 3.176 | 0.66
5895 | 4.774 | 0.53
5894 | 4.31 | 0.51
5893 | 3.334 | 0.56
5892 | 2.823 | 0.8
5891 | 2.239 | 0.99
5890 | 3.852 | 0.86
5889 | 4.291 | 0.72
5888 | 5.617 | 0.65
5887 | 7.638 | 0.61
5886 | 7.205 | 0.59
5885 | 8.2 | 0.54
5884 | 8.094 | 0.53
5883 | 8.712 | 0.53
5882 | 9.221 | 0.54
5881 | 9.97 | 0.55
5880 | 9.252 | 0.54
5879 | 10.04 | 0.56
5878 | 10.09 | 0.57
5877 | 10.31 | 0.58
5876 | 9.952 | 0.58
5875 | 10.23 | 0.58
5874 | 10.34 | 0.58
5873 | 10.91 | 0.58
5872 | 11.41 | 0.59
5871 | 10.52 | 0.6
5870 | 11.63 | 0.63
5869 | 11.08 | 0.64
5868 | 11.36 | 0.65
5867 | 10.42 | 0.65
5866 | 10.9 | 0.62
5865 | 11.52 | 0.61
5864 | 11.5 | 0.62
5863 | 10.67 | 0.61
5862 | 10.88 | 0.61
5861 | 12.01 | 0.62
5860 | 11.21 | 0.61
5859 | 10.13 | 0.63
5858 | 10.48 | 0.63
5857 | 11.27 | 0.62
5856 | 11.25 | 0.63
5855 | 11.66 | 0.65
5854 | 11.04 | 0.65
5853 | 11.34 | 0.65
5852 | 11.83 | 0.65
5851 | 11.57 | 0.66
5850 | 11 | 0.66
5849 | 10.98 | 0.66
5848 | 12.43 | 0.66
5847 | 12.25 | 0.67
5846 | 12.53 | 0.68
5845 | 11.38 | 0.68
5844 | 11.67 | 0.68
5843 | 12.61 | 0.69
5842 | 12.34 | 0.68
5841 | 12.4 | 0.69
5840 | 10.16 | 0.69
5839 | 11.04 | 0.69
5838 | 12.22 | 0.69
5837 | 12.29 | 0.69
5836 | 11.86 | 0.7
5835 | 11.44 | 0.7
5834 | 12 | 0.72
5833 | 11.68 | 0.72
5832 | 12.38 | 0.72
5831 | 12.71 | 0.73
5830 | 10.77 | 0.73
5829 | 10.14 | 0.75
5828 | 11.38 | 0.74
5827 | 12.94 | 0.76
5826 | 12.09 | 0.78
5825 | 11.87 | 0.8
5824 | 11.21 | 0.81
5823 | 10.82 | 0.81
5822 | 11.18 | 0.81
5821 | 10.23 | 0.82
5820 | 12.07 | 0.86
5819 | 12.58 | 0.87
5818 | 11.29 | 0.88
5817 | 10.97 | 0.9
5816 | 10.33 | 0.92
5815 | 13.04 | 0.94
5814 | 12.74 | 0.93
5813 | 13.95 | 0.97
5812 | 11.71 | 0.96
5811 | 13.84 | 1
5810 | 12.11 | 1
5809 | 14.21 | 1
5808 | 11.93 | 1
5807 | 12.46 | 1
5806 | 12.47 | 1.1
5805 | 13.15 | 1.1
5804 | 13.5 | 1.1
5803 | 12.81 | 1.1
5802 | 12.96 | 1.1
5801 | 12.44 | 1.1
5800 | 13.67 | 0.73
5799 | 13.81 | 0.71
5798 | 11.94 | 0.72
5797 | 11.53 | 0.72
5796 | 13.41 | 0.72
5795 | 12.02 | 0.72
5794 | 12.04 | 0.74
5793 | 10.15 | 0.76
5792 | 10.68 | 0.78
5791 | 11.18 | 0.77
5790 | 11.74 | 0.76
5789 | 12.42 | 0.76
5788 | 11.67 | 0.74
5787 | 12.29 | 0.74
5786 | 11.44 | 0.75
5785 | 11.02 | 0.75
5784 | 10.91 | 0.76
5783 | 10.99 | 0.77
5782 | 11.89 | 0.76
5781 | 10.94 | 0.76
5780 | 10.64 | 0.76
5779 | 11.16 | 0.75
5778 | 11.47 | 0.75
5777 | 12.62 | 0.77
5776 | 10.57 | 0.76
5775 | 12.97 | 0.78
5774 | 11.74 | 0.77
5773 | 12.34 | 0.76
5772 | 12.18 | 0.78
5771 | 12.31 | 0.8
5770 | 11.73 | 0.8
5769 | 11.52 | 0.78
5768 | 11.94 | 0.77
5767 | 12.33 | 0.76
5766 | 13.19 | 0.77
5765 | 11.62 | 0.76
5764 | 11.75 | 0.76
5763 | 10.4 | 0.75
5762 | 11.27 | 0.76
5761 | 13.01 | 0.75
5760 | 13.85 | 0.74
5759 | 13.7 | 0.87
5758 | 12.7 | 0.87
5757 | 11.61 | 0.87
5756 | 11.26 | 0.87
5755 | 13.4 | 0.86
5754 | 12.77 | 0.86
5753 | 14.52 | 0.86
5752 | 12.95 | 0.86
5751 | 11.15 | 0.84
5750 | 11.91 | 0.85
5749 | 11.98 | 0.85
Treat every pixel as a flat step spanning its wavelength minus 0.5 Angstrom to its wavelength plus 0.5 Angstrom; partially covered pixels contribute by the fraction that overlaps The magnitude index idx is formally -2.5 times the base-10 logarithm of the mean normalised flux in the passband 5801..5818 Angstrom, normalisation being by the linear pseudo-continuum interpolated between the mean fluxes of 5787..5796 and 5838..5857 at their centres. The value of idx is -0.09 mag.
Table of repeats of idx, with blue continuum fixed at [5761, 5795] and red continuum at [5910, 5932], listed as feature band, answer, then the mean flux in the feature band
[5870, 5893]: 0.32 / 8.19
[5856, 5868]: 0.01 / 11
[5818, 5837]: -0.03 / 11.6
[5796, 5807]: -0.12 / 12.8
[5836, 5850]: -0.06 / 11.8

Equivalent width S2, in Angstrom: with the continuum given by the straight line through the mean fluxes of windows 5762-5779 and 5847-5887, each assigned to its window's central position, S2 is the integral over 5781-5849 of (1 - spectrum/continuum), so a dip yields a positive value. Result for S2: -4.29 Angstrom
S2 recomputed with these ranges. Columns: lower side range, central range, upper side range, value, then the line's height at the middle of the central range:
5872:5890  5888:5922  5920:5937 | 8.70 Angstrom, 9.94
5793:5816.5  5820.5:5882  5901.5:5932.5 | 2.10 Angstrom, 11.6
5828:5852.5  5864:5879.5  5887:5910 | -3.99 Angstrom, 8.55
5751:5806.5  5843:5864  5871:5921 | -4.11 Angstrom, 9.54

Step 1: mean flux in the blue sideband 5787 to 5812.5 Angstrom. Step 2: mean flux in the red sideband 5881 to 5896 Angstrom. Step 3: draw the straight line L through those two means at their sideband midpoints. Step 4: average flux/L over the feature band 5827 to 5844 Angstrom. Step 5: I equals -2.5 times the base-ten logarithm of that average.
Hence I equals -0.21 mag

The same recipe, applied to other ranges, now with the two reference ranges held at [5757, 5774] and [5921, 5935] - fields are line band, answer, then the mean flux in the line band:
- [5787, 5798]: 0.03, 11.7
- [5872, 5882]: 0.13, 10.1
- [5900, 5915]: 0.23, 9.01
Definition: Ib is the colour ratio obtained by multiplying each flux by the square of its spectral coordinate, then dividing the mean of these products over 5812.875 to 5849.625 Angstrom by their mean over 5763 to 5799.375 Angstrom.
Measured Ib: 1.0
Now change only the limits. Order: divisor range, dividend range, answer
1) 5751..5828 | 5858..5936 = 0.79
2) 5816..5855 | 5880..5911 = 0.58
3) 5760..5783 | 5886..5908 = 0.49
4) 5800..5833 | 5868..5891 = 0.75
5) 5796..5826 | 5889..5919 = 0.61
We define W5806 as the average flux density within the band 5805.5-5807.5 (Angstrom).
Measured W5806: 12.5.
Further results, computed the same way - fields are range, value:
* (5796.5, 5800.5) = 12.7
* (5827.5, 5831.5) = 11.3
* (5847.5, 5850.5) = 11.5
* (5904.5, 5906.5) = 8.91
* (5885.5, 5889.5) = 6.19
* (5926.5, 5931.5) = 11.3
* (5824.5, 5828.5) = 12.1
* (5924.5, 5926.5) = 10.7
